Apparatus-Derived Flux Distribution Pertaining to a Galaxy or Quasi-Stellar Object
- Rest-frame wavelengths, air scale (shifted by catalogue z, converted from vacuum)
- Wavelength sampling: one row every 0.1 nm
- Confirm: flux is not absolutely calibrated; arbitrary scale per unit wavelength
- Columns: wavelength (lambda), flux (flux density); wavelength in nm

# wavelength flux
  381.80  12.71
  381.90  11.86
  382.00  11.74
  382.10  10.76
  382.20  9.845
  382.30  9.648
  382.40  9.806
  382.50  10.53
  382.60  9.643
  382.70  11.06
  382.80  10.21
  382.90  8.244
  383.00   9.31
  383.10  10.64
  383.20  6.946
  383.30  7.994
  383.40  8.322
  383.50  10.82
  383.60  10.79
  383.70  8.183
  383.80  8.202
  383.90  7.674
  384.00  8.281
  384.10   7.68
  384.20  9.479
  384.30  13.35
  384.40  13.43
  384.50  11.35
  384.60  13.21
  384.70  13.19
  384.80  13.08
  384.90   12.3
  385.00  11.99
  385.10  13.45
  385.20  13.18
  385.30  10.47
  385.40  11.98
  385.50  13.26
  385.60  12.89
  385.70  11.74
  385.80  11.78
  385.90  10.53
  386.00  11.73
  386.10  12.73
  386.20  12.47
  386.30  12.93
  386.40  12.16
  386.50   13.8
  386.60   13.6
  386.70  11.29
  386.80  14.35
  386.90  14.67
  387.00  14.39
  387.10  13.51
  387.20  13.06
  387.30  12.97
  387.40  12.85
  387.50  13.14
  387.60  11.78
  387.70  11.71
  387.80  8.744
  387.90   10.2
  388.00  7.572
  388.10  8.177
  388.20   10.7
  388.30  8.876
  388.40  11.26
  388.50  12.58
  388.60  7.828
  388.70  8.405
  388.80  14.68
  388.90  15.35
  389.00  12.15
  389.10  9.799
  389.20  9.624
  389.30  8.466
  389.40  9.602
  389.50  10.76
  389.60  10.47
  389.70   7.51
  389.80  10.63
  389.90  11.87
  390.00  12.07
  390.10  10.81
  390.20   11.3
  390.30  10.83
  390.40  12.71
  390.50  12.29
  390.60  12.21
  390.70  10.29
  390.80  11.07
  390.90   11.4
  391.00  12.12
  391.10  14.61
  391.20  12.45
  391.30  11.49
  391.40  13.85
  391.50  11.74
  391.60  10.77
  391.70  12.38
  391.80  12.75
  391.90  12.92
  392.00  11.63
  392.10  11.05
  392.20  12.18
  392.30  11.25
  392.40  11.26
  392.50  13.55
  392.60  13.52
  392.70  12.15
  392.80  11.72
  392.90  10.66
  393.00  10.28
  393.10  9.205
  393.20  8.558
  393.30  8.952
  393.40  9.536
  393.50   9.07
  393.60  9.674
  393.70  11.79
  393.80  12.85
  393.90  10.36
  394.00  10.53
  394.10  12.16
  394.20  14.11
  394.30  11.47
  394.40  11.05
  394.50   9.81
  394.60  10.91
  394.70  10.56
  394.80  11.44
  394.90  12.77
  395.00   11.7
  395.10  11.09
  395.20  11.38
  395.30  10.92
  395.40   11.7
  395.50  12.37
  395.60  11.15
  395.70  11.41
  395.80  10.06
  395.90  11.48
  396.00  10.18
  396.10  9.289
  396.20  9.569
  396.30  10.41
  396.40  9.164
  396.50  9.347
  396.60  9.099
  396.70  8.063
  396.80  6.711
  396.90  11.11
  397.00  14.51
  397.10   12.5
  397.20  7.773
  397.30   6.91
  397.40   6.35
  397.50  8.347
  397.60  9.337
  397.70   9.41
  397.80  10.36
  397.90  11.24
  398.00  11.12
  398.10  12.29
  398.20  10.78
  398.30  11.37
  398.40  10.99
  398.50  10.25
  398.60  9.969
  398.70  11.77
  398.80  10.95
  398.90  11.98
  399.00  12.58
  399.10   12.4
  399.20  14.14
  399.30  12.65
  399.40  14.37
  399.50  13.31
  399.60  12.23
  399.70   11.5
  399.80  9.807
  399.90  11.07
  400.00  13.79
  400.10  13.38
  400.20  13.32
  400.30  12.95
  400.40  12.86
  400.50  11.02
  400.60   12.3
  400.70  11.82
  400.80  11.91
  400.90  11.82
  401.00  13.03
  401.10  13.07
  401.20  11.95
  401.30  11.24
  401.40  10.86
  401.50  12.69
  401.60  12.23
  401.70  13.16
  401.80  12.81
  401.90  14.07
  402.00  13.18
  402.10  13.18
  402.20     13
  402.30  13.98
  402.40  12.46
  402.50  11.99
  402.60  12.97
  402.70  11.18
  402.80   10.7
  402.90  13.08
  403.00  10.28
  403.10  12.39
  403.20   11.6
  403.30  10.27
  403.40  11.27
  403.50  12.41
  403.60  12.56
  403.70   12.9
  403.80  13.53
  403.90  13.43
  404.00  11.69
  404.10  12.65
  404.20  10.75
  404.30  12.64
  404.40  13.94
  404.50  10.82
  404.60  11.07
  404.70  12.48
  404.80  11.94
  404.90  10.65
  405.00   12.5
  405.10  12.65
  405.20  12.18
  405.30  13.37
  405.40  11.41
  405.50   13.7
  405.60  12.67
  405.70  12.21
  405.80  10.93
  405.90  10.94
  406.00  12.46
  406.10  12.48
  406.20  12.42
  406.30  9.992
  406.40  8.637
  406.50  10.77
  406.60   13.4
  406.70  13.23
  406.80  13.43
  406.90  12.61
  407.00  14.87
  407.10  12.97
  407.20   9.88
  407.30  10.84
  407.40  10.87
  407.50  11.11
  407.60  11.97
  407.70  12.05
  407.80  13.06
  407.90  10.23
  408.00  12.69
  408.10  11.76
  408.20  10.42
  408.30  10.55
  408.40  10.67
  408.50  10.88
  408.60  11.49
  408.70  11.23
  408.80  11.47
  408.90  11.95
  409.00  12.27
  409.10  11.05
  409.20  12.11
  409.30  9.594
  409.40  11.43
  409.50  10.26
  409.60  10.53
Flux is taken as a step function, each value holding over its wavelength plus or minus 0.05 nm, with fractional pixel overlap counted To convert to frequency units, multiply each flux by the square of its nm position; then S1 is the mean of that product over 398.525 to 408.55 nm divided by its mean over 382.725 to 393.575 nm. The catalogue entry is 1.16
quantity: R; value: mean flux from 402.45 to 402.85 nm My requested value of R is 11.7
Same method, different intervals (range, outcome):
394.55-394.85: 11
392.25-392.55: 12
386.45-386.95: 13.5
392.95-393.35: 9.25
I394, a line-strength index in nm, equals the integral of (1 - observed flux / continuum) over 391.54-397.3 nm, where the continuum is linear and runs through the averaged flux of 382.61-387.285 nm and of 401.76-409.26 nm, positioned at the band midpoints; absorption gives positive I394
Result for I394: 0.38 nm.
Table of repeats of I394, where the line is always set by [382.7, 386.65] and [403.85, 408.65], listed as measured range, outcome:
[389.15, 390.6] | 0.08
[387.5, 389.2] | 0.09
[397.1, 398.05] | 0.20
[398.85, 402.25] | -0.24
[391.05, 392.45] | -0.10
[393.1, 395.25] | 0.10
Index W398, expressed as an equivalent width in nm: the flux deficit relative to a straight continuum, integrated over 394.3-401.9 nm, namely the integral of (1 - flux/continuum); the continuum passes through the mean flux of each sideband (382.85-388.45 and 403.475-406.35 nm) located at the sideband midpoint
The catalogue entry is 0.41 nm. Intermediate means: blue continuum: 11.3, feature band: 11.2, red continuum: 12.2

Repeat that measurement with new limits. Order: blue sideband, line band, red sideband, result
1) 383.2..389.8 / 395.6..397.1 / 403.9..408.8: 0.182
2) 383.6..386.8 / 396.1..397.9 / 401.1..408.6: 0.378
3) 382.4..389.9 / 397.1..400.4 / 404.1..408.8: 0.086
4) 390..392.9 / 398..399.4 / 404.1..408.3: 0.021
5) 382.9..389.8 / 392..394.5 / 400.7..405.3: 0.111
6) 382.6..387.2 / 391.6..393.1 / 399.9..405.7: -0.005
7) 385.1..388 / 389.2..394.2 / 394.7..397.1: 0.073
